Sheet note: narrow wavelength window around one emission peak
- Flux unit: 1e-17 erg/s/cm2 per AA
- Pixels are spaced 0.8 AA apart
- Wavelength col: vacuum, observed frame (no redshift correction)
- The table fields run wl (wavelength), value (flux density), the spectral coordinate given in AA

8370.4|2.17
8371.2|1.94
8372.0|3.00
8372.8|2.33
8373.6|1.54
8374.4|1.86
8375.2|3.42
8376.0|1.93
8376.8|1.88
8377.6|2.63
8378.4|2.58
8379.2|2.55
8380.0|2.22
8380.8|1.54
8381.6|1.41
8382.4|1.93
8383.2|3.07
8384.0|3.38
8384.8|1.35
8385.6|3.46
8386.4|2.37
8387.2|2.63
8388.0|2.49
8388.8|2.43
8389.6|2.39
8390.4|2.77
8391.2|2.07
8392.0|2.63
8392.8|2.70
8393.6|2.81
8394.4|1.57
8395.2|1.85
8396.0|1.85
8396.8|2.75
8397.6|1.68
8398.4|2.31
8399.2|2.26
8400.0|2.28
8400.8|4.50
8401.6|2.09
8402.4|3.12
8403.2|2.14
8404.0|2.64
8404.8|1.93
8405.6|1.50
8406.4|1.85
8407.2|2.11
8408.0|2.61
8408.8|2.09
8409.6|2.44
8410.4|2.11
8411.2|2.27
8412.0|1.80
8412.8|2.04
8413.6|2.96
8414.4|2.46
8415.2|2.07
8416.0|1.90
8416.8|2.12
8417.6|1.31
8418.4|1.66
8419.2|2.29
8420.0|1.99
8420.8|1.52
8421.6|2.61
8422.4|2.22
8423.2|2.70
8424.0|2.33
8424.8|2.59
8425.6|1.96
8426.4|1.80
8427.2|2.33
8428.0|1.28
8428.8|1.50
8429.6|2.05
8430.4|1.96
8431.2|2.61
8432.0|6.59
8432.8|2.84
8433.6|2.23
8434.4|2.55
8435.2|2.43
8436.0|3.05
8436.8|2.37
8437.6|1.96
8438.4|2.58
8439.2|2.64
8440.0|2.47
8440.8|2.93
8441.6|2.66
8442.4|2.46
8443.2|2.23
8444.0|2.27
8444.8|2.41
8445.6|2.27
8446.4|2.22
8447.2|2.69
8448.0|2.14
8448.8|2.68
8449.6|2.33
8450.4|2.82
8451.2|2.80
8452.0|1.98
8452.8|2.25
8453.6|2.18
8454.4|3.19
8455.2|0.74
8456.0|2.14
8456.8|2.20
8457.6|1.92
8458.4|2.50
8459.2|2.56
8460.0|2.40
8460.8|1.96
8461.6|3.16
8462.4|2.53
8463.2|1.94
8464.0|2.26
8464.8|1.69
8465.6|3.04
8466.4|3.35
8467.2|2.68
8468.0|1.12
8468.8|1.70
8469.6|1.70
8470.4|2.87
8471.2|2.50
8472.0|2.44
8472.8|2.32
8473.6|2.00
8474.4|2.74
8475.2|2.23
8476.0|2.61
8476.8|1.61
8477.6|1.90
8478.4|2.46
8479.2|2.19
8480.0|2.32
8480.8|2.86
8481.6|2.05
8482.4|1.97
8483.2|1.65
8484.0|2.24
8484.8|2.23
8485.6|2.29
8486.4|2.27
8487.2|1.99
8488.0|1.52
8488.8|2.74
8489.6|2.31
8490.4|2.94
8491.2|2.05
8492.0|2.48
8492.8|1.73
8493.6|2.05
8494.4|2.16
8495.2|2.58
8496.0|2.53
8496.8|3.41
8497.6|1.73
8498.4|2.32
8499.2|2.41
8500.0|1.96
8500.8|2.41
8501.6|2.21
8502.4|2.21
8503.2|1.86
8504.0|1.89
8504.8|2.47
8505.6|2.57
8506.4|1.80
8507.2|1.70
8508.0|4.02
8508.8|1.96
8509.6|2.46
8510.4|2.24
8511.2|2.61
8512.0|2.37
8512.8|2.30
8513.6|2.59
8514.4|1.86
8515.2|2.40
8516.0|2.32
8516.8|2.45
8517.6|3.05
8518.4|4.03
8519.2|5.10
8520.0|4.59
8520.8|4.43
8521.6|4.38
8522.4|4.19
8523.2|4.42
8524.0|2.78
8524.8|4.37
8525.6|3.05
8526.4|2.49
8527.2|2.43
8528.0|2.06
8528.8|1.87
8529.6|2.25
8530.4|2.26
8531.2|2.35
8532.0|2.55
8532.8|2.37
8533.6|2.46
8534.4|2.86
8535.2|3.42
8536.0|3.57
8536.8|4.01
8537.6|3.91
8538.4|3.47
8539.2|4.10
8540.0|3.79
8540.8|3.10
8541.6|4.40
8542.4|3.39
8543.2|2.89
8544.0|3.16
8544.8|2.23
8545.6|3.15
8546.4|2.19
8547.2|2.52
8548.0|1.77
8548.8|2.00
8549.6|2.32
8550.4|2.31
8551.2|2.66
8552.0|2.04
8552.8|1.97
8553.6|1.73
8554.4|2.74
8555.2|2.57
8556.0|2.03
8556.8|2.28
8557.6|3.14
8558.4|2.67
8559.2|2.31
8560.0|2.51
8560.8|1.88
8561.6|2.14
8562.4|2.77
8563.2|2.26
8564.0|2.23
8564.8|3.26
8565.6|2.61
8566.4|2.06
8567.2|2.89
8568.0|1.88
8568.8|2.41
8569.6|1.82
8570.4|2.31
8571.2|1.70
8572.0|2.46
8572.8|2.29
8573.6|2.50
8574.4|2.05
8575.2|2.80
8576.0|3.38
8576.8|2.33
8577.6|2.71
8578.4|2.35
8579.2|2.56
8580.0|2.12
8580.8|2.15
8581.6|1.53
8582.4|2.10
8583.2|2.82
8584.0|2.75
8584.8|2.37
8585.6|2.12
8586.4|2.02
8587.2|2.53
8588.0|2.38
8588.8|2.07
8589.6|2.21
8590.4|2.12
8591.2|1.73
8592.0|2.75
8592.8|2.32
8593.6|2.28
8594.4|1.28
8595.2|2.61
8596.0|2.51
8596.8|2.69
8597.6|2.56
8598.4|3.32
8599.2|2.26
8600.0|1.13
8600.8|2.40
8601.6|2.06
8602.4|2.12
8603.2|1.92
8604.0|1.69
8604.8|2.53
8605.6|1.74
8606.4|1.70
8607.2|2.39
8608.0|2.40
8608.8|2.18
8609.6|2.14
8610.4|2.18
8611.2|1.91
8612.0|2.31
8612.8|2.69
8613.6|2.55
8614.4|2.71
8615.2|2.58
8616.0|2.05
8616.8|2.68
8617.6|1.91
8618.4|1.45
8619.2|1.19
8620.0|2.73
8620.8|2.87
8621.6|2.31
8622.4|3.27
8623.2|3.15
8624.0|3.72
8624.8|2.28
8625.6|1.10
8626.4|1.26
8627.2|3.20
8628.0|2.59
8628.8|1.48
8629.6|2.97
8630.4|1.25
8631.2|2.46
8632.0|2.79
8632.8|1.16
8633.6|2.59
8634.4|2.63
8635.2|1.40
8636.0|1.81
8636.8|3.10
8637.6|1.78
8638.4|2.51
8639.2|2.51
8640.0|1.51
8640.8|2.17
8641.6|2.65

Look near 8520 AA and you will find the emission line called [S II] 6716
